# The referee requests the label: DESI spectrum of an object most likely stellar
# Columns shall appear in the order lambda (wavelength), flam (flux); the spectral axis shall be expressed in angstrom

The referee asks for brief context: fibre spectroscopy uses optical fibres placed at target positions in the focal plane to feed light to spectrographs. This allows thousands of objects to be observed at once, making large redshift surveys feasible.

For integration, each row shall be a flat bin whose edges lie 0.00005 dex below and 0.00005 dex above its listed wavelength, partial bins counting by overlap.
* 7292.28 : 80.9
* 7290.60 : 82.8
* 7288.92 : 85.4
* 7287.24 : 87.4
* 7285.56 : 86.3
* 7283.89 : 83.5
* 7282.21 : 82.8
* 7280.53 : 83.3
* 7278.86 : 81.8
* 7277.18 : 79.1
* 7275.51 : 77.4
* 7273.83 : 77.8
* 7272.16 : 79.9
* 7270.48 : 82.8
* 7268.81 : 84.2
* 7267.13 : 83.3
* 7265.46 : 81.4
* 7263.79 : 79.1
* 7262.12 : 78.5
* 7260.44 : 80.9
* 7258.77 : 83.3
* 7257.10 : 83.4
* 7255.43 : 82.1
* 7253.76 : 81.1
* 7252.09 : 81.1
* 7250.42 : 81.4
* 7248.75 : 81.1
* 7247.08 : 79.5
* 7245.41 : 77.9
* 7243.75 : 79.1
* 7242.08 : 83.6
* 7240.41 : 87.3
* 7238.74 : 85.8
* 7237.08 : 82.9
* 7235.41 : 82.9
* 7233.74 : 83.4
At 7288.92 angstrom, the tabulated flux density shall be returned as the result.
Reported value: 85.4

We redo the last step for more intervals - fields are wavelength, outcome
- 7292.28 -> 80.9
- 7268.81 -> 84.2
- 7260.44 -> 80.9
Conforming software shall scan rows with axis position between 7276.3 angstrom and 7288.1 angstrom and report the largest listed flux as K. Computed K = 87.4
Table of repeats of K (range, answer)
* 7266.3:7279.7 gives 84.2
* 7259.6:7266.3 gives 81.4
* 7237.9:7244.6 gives 87.3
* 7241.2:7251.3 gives 83.6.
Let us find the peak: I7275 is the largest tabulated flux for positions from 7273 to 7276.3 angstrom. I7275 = 77.8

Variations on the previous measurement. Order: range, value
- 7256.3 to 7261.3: 83.4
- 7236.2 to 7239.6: 85.8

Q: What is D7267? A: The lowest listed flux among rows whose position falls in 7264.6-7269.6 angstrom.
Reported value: 81.4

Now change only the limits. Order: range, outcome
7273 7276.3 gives 77.4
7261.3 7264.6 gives 78.5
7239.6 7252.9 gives 77.9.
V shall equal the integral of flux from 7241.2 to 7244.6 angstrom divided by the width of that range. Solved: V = 81.5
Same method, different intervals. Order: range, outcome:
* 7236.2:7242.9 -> 84.9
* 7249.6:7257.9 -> 81.8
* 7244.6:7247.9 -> 78.7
